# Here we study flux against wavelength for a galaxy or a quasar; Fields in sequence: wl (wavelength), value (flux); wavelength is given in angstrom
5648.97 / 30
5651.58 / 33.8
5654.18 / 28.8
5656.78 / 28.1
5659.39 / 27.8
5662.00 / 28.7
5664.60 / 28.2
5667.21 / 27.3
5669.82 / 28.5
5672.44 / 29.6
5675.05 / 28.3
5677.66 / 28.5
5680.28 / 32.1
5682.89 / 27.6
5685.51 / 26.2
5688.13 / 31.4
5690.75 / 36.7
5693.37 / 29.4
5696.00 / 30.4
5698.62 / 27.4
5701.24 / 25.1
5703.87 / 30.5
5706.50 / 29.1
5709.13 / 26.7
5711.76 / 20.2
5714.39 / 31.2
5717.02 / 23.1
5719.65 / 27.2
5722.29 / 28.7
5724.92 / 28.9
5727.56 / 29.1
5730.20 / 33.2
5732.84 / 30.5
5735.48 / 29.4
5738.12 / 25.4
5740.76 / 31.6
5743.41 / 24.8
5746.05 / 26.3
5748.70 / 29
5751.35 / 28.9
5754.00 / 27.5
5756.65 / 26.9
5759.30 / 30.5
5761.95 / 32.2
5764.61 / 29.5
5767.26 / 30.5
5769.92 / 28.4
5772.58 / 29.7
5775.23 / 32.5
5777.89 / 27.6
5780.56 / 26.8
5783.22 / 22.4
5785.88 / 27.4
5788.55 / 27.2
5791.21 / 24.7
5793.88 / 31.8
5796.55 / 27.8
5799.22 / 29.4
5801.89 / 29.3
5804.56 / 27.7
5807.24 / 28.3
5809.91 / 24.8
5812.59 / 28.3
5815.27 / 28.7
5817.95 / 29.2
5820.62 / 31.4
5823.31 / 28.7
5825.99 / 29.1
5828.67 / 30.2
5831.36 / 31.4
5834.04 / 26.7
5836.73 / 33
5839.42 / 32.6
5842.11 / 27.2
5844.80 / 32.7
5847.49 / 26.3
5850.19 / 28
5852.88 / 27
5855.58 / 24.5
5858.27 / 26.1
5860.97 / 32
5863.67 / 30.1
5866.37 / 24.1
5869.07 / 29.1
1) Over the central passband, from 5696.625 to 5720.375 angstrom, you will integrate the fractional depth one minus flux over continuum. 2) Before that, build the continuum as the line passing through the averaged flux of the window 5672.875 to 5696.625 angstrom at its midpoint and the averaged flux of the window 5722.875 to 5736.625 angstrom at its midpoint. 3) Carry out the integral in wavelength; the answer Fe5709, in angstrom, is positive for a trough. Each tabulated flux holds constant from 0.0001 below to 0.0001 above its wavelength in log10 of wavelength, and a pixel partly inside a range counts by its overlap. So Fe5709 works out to 2.6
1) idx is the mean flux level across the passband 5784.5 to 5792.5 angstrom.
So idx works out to 26.4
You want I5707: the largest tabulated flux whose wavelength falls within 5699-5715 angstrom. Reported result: 31.2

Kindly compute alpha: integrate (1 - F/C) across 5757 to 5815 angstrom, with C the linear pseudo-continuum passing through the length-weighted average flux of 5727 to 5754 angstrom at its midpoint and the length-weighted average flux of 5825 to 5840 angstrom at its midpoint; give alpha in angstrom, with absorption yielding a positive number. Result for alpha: 2.29 angstrom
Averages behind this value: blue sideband 28.7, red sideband 30.4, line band 28.4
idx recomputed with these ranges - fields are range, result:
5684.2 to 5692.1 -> 31.4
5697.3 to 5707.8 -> 28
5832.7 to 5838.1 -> 29.9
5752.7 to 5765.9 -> 29.3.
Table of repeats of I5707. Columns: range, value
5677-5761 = 36.7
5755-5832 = 32.5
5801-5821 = 31.4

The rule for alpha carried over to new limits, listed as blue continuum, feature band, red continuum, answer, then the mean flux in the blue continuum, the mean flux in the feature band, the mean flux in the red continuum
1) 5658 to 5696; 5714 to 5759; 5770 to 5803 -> 0.5 angstrom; 29.3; 28.3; 28.1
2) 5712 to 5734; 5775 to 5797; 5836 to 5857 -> 1.0 angstrom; 28.6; 27.3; 28.8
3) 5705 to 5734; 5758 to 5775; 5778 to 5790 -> -2.3 angstrom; 28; 30.3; 26.1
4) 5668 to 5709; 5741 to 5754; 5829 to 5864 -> 0.7 angstrom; 29.3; 27.6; 29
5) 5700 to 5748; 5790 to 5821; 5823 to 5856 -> 0.4 angstrom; 27.9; 28.4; 29.2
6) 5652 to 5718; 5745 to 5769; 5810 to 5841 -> 0.1 angstrom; 28.5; 29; 29.7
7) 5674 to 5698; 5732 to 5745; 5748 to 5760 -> 0.3 angstrom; 30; 28.2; 28.4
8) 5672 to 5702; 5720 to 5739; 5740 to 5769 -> -0.2 angstrom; 29.5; 29.3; 28.8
